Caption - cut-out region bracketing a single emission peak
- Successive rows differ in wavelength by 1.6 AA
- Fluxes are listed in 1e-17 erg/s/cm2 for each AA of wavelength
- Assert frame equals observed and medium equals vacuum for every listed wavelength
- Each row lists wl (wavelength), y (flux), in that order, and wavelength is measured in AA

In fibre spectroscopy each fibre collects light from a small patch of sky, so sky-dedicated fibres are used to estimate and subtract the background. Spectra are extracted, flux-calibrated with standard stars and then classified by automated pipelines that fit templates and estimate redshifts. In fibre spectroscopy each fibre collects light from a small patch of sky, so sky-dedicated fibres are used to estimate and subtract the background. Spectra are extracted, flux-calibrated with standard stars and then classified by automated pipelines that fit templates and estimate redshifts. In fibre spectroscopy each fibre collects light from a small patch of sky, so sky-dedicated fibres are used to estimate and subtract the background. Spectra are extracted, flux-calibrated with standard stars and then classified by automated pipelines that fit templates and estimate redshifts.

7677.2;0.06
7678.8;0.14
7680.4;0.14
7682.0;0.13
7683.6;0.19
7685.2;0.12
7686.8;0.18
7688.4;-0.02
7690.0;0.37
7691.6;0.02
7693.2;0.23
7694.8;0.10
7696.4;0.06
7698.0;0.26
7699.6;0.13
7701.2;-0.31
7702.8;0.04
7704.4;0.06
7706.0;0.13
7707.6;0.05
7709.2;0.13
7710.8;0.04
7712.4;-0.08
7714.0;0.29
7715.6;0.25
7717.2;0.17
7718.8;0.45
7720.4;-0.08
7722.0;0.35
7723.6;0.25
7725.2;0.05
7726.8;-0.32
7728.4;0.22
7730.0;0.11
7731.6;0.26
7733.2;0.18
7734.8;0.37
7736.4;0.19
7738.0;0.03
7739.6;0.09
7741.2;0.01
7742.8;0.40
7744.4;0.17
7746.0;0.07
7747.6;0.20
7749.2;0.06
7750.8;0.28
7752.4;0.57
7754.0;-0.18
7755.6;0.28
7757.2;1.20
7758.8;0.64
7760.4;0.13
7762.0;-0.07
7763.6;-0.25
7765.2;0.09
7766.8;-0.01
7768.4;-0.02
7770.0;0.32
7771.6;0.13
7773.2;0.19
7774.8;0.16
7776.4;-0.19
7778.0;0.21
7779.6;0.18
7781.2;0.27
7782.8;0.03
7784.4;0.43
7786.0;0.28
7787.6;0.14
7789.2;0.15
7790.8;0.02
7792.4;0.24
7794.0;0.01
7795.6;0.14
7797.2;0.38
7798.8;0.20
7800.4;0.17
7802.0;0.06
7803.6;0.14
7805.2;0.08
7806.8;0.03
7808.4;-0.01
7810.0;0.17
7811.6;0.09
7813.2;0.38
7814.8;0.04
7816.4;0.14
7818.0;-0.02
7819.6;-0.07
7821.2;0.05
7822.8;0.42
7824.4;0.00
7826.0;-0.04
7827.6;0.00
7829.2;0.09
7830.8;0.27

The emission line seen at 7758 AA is H-alpha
